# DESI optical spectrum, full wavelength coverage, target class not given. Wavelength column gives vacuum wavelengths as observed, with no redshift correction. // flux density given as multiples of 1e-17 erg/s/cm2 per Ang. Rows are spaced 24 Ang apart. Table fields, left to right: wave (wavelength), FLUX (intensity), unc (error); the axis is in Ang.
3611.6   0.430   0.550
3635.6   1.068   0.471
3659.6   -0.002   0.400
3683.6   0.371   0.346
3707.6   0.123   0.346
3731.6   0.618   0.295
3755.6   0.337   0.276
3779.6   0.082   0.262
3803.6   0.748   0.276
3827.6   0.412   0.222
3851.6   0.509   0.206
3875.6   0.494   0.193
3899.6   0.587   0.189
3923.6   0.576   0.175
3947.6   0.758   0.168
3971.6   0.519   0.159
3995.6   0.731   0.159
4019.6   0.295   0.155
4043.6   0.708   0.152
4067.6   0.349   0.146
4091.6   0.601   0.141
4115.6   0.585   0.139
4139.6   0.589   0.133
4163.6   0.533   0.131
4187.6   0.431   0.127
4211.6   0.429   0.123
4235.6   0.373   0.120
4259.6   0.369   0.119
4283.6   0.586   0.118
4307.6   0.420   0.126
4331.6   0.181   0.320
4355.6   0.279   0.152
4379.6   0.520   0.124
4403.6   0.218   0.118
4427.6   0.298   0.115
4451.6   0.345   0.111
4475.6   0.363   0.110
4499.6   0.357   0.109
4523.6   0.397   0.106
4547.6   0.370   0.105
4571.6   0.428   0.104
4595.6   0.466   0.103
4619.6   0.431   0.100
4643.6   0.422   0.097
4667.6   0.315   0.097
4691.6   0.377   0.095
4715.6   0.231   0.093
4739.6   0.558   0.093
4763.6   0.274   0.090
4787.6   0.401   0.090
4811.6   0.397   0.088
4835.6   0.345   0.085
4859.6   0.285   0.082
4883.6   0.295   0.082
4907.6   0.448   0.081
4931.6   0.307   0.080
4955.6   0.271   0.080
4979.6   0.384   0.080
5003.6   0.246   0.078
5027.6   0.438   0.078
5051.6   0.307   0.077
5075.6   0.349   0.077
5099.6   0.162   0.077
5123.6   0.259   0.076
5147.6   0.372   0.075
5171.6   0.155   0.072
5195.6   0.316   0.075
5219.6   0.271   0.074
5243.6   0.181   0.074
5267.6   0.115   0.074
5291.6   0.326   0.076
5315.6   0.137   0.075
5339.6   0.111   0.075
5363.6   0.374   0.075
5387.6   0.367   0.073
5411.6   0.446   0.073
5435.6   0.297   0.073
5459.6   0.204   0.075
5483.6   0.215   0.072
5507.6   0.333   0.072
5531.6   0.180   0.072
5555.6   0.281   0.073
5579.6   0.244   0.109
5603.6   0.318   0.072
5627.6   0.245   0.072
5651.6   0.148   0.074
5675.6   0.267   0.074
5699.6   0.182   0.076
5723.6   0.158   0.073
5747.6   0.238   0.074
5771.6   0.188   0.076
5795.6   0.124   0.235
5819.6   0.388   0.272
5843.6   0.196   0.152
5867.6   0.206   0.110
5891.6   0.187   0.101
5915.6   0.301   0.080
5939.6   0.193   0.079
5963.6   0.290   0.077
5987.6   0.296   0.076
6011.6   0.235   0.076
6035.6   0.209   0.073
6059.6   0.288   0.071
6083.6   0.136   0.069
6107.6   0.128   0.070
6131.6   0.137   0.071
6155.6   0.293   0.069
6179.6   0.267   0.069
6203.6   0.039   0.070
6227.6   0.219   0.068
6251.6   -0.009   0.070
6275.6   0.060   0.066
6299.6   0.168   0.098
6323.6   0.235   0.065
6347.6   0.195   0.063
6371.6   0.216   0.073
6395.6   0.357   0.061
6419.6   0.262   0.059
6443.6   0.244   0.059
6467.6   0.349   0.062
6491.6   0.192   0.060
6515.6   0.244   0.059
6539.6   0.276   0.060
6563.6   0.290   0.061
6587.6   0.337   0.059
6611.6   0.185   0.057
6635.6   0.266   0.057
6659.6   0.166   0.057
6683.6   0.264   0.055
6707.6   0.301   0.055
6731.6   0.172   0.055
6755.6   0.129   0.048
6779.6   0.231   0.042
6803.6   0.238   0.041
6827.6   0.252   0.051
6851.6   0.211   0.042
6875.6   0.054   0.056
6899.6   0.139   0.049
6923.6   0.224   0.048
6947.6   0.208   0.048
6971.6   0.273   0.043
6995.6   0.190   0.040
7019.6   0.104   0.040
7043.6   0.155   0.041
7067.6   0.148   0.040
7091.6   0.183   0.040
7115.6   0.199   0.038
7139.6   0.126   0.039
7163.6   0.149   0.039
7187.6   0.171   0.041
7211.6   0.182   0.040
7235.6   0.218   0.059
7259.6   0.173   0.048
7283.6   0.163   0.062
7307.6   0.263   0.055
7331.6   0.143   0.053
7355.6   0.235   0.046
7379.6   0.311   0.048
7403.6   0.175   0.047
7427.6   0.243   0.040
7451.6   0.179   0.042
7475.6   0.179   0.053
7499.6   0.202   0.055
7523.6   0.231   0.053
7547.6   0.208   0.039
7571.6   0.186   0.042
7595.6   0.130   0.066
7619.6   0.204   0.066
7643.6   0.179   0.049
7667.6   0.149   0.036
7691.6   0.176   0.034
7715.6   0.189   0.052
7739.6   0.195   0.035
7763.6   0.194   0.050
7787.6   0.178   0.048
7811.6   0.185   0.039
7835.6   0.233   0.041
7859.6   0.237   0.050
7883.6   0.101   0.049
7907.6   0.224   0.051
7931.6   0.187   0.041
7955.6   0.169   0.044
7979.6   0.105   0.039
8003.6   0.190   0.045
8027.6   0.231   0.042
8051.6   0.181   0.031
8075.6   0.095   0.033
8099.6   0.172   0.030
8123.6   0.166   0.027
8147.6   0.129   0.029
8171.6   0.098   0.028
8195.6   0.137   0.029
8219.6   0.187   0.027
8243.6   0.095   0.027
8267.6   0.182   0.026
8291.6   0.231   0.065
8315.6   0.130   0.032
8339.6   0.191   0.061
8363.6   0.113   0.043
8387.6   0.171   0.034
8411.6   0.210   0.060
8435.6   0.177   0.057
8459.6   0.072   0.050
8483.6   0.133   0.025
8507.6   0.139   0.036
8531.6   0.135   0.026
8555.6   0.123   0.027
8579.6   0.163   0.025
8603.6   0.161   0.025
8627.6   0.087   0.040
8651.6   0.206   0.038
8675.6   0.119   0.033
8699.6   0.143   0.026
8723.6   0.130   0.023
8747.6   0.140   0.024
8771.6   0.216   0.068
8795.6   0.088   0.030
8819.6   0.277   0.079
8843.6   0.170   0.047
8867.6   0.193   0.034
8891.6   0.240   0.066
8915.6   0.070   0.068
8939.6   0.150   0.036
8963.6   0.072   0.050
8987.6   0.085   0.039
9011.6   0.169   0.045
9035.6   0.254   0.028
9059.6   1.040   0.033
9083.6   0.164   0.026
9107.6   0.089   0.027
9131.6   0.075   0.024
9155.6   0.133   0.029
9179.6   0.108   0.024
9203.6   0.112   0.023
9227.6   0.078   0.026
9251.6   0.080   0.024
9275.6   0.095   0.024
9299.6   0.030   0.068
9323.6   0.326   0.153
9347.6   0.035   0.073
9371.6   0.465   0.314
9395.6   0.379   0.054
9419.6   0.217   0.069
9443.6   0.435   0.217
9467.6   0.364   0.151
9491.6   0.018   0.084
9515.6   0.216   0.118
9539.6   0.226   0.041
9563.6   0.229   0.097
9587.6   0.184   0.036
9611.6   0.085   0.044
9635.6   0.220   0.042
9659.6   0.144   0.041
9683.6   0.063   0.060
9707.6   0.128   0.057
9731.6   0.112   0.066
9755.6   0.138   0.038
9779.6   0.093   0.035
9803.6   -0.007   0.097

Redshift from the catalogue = 1.428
